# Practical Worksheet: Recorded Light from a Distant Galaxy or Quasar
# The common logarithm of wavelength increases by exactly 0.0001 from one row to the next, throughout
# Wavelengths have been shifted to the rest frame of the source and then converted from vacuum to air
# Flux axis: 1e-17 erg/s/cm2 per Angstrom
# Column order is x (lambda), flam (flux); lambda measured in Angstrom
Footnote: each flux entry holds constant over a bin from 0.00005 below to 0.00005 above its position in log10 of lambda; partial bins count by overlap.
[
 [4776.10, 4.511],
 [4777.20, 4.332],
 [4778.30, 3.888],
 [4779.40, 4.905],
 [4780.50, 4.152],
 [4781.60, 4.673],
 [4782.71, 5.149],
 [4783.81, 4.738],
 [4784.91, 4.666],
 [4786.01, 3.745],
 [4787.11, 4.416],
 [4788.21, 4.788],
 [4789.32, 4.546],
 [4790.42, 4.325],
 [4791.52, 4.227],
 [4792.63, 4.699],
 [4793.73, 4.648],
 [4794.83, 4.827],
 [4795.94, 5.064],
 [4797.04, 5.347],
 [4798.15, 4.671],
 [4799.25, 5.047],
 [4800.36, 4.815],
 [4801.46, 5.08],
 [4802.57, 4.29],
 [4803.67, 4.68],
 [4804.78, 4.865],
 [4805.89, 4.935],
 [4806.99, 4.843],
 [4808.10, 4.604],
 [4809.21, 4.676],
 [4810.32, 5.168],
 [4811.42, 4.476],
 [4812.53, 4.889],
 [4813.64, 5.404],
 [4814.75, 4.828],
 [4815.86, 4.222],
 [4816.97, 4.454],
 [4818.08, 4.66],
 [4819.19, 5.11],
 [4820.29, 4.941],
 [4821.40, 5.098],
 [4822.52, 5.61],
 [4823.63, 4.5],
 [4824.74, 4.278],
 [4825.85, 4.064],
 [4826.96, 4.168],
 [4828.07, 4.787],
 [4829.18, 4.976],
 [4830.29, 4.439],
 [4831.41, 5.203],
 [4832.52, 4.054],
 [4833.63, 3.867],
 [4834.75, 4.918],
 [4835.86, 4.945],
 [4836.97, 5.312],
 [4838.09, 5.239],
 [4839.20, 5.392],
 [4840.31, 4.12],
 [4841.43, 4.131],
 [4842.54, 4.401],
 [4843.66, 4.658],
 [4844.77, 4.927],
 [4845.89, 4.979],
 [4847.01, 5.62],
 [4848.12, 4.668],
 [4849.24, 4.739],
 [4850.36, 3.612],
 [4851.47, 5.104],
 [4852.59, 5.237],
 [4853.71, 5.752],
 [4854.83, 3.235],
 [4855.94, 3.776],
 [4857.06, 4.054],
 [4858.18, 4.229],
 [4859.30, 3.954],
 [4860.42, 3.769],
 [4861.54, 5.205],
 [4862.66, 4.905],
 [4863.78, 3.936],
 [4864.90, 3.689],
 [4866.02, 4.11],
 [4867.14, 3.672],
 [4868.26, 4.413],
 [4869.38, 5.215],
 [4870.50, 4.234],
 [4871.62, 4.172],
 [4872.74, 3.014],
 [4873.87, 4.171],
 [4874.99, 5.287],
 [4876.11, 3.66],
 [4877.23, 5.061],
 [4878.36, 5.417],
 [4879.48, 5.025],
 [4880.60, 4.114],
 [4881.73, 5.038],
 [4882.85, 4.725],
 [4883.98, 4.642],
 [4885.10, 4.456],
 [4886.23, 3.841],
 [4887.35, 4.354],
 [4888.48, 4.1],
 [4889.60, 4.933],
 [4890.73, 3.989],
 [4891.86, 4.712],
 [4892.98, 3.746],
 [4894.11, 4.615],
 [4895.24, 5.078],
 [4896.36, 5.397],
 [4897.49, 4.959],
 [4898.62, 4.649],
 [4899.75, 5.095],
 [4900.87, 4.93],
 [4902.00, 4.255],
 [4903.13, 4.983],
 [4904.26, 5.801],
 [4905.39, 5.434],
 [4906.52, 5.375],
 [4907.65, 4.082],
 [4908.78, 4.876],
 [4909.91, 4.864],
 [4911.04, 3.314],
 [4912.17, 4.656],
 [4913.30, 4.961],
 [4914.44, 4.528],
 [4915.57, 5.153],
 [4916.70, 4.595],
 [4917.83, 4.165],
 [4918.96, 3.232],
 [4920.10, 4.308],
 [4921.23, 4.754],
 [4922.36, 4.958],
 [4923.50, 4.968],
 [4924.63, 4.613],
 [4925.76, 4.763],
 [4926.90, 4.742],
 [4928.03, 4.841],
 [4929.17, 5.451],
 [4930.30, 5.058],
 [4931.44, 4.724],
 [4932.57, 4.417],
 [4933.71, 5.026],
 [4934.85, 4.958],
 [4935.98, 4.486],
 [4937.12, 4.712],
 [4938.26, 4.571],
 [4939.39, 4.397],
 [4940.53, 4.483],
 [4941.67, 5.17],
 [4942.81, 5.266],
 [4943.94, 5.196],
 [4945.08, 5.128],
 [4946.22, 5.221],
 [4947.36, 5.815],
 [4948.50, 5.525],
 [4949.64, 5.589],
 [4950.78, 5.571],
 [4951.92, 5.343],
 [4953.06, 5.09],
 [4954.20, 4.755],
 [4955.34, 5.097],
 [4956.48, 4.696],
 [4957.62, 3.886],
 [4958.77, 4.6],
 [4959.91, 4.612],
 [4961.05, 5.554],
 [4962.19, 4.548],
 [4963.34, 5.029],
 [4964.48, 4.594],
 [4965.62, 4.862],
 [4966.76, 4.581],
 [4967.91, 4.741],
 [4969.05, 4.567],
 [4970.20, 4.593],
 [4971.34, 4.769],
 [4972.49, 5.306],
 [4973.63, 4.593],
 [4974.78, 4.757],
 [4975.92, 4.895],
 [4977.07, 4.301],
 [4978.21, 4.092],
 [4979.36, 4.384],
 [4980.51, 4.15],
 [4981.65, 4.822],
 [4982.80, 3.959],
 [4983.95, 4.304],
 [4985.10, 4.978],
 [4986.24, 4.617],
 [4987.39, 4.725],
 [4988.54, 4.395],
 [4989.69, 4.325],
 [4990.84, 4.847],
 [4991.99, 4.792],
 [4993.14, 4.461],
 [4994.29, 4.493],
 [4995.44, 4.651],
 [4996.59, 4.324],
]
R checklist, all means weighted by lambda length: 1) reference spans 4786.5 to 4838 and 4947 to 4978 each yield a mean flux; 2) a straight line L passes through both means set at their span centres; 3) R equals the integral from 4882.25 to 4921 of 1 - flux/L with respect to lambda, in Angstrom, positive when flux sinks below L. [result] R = 1.7 Angstrom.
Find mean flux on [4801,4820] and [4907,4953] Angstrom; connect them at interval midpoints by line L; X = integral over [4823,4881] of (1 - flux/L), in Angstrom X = 3.4 Angstrom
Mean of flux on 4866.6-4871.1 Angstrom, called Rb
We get 4.39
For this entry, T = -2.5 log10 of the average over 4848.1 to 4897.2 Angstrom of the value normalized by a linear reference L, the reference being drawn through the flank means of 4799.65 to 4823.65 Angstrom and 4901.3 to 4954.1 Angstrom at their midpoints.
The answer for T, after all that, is 0.10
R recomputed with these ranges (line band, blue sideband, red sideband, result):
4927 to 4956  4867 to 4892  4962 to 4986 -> -3.00 Angstrom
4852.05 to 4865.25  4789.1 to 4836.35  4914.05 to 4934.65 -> 1.10 Angstrom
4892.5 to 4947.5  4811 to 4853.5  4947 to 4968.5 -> 1.28 Angstrom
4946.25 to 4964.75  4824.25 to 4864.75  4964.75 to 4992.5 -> -1.77 Angstrom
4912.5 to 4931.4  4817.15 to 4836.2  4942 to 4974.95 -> 0.74 Angstrom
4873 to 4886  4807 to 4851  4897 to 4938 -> 0.28 Angstrom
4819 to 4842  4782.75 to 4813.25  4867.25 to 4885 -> -0.39 Angstrom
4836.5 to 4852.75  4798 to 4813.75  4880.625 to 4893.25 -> -0.60 Angstrom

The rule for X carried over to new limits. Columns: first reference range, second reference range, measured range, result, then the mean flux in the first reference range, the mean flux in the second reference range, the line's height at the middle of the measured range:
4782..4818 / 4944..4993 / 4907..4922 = 1.0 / 4.72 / 4.79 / 4.77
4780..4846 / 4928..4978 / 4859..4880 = 1.8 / 4.71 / 4.89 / 4.78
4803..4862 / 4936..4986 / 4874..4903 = 0.6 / 4.67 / 4.81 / 4.73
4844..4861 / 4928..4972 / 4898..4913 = -0.2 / 4.51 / 4.91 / 4.73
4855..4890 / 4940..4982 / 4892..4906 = -1.3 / 4.35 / 4.87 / 4.5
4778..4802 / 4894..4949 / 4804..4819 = -0.3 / 4.66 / 4.83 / 4.69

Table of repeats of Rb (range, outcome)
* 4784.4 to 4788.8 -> 4.4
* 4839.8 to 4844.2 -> 4.32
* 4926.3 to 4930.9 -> 5.01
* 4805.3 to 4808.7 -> 4.79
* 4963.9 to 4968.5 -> 4.7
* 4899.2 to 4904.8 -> 5.01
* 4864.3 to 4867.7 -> 3.83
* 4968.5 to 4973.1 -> 4.81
